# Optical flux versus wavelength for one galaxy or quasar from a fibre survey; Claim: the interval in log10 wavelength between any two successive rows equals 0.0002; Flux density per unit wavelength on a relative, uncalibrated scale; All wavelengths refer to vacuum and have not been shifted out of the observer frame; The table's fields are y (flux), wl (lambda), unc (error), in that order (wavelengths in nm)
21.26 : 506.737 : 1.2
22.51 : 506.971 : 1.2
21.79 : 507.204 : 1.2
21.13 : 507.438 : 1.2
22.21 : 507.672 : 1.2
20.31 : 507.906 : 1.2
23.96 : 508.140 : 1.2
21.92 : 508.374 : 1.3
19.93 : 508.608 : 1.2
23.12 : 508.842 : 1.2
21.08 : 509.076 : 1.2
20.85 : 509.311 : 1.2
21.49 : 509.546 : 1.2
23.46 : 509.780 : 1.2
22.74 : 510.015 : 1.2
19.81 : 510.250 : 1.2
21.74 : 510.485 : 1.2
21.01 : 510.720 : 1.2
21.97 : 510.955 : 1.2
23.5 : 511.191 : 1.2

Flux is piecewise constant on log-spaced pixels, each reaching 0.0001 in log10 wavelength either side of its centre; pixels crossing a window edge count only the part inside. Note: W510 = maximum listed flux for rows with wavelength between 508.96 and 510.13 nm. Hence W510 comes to 23.46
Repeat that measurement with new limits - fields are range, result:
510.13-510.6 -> 21.74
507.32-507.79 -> 22.21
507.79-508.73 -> 23.96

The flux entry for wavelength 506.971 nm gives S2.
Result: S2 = 22.51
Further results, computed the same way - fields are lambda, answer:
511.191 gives 23.5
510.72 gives 21.01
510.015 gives 22.74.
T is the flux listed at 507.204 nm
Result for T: 21.79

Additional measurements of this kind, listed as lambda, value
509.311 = 20.85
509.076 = 21.08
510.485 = 21.74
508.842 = 23.12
